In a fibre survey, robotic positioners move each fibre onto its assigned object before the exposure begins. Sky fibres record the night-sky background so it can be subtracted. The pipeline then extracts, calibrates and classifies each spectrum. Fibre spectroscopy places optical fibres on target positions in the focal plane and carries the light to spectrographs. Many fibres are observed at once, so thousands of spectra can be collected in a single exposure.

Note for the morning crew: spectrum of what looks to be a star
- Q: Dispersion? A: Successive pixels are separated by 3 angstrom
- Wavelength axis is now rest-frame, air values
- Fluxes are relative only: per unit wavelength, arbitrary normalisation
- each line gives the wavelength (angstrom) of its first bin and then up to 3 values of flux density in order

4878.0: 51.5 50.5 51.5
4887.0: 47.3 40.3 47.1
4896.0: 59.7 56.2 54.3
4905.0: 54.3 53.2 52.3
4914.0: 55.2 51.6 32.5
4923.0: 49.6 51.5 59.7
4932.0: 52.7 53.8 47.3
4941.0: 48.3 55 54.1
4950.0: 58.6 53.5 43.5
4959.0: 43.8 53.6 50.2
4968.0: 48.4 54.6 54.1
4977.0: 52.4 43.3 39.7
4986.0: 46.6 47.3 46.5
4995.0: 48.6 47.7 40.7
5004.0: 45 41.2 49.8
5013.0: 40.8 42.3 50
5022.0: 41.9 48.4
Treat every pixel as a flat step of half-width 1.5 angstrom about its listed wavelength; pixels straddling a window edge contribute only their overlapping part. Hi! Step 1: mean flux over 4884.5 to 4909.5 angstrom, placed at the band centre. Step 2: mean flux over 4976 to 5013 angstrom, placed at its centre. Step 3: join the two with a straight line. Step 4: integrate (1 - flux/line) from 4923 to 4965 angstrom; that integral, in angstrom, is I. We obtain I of -2.8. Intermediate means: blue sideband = 51.5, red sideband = 45.4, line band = 51.8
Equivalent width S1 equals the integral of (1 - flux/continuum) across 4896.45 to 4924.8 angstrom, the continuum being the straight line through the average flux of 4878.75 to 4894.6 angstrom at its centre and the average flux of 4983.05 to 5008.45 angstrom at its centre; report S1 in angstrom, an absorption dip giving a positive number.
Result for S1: -2.6 angstrom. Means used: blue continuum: 47.6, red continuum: 45.1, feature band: 51.3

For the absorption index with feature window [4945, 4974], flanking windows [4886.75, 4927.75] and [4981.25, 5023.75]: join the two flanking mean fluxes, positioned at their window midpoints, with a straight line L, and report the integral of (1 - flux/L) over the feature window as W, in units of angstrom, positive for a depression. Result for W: -2.4 angstrom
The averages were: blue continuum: 50.5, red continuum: 44.9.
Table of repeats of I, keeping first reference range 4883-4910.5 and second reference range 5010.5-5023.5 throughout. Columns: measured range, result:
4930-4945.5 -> -0.83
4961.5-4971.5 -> -0.83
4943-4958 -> -1.32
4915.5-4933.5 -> 0.09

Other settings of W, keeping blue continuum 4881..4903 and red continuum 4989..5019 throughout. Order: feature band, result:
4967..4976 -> -1.1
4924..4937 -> -1.4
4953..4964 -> -0.1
